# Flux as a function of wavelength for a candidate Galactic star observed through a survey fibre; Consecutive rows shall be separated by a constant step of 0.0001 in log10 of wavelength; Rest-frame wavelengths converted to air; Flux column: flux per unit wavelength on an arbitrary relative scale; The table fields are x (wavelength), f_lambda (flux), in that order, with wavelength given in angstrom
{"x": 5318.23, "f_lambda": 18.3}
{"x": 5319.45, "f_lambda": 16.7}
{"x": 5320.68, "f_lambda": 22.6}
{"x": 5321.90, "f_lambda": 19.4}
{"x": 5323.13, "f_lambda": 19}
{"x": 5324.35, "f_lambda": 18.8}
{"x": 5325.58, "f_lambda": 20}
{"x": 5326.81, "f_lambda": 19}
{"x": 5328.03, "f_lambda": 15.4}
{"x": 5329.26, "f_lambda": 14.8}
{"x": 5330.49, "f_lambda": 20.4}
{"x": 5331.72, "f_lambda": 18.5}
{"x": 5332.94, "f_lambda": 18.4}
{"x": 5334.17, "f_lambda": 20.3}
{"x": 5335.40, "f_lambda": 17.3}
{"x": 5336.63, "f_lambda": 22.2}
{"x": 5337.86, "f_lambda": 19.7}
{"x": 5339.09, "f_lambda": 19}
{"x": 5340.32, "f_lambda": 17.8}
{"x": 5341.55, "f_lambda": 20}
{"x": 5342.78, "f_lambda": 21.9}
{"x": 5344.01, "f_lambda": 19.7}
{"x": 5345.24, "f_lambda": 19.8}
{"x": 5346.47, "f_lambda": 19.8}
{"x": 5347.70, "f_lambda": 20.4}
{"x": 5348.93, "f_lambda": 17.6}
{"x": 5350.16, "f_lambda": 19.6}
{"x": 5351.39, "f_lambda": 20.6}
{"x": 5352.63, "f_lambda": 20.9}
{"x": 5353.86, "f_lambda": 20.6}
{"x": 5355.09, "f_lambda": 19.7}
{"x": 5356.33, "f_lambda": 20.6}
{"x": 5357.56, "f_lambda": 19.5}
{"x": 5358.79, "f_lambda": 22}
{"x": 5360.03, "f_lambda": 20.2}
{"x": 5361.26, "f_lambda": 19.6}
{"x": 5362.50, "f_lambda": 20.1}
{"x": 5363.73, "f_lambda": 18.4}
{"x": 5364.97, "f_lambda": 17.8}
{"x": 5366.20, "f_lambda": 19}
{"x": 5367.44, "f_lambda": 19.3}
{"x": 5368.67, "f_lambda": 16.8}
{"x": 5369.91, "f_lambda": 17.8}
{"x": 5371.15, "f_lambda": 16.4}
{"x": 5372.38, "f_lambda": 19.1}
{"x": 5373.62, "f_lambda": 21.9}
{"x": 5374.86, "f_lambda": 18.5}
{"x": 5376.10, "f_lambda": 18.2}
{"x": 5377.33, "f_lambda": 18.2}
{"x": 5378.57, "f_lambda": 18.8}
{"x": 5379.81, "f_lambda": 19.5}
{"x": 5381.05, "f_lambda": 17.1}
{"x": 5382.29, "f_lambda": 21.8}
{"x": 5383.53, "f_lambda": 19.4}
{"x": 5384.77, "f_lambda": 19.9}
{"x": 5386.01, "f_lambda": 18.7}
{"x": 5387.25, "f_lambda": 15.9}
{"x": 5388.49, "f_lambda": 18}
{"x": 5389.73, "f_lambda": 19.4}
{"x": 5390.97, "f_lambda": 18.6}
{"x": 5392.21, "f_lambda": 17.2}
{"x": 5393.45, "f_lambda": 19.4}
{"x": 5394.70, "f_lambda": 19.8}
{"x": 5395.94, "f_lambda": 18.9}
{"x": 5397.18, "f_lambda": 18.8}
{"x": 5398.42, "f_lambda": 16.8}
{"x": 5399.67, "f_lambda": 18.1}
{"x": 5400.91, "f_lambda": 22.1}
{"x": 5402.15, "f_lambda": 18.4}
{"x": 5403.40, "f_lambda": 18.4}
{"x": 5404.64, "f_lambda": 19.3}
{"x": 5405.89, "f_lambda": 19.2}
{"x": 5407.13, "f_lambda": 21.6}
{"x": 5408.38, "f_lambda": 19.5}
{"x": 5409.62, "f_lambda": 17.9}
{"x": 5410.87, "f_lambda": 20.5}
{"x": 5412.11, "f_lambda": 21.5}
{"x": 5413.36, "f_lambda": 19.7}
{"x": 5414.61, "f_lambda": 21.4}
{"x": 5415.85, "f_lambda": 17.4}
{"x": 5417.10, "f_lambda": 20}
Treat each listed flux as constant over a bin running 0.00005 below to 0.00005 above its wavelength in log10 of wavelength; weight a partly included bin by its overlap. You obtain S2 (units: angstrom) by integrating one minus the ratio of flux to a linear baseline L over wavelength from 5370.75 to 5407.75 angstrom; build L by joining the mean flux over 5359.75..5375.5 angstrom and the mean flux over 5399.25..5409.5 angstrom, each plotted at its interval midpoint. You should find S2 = 0.6 angstrom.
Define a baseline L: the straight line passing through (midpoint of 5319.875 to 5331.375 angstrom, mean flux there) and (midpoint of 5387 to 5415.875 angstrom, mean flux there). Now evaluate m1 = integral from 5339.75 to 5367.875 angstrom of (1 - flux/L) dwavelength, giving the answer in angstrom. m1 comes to -1.3 angstrom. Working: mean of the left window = 18.8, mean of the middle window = 19.8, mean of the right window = 19.2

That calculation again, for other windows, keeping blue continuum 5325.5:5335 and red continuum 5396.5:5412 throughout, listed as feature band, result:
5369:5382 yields 0.20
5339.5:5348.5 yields -0.69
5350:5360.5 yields -1.05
